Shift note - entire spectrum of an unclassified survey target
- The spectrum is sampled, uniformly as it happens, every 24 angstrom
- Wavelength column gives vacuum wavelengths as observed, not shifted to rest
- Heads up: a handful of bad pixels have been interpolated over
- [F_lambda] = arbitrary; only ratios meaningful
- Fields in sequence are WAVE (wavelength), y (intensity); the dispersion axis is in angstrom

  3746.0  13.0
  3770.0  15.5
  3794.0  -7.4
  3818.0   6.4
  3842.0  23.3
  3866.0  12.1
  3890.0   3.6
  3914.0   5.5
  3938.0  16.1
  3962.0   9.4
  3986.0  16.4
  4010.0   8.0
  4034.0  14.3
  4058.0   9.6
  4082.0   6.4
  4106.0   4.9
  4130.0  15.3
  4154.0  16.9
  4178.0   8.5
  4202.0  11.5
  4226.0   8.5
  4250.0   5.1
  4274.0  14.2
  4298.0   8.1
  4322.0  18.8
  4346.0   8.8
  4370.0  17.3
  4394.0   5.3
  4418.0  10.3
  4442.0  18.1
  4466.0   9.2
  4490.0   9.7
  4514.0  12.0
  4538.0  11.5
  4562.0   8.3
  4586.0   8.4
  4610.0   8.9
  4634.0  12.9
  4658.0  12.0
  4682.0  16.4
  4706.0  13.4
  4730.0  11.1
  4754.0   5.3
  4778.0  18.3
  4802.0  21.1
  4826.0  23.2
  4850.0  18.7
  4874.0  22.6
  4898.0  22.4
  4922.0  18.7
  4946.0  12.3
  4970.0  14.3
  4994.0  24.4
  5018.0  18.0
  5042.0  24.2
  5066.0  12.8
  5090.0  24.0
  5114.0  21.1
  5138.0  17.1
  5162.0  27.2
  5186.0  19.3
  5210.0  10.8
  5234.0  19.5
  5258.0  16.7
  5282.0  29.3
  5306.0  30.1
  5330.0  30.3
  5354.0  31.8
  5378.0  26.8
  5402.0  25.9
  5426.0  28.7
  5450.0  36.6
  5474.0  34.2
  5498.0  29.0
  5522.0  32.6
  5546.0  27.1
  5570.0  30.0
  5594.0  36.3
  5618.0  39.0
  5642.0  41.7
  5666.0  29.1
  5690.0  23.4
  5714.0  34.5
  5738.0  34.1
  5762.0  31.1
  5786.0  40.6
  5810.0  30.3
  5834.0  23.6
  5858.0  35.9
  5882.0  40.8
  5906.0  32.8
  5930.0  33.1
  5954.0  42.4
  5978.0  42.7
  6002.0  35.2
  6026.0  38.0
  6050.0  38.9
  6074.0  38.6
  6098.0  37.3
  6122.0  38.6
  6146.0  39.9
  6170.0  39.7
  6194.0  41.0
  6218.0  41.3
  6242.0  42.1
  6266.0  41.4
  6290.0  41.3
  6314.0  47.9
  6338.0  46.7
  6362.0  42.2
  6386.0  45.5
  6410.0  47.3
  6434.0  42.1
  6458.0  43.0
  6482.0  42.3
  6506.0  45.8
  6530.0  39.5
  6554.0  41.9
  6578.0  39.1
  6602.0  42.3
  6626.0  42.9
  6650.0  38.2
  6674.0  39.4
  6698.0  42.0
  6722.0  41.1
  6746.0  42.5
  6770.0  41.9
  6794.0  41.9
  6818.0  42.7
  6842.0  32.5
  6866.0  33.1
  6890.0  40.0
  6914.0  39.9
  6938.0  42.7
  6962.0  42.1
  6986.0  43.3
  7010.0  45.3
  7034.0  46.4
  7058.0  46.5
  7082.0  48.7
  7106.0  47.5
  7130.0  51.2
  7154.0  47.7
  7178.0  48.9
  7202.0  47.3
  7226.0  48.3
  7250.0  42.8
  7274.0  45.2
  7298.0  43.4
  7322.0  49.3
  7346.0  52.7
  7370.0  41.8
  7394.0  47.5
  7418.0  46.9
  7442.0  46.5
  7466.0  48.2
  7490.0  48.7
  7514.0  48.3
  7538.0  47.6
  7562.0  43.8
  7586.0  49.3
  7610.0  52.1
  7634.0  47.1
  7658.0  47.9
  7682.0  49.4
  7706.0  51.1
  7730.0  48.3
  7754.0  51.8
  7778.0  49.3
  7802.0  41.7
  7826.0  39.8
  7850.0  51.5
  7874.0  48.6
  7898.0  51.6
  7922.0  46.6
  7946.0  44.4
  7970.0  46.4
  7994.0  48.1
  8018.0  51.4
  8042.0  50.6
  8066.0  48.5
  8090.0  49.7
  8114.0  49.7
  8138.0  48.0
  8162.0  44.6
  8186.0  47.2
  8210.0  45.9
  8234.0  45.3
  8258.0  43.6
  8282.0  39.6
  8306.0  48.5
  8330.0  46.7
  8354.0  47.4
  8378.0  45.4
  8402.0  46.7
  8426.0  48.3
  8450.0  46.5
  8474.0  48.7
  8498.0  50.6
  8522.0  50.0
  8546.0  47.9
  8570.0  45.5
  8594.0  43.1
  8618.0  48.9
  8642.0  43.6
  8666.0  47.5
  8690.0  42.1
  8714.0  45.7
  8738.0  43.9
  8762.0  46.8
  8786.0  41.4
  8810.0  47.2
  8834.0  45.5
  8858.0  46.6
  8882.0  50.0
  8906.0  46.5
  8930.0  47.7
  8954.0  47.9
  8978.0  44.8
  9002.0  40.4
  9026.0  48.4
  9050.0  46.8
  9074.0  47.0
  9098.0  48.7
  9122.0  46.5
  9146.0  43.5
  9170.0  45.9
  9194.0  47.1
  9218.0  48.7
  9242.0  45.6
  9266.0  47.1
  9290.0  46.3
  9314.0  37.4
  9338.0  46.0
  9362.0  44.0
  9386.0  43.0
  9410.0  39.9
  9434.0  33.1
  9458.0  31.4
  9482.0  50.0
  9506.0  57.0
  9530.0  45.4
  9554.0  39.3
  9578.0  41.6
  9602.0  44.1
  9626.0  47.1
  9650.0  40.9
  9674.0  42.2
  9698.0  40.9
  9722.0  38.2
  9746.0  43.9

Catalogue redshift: 0.32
